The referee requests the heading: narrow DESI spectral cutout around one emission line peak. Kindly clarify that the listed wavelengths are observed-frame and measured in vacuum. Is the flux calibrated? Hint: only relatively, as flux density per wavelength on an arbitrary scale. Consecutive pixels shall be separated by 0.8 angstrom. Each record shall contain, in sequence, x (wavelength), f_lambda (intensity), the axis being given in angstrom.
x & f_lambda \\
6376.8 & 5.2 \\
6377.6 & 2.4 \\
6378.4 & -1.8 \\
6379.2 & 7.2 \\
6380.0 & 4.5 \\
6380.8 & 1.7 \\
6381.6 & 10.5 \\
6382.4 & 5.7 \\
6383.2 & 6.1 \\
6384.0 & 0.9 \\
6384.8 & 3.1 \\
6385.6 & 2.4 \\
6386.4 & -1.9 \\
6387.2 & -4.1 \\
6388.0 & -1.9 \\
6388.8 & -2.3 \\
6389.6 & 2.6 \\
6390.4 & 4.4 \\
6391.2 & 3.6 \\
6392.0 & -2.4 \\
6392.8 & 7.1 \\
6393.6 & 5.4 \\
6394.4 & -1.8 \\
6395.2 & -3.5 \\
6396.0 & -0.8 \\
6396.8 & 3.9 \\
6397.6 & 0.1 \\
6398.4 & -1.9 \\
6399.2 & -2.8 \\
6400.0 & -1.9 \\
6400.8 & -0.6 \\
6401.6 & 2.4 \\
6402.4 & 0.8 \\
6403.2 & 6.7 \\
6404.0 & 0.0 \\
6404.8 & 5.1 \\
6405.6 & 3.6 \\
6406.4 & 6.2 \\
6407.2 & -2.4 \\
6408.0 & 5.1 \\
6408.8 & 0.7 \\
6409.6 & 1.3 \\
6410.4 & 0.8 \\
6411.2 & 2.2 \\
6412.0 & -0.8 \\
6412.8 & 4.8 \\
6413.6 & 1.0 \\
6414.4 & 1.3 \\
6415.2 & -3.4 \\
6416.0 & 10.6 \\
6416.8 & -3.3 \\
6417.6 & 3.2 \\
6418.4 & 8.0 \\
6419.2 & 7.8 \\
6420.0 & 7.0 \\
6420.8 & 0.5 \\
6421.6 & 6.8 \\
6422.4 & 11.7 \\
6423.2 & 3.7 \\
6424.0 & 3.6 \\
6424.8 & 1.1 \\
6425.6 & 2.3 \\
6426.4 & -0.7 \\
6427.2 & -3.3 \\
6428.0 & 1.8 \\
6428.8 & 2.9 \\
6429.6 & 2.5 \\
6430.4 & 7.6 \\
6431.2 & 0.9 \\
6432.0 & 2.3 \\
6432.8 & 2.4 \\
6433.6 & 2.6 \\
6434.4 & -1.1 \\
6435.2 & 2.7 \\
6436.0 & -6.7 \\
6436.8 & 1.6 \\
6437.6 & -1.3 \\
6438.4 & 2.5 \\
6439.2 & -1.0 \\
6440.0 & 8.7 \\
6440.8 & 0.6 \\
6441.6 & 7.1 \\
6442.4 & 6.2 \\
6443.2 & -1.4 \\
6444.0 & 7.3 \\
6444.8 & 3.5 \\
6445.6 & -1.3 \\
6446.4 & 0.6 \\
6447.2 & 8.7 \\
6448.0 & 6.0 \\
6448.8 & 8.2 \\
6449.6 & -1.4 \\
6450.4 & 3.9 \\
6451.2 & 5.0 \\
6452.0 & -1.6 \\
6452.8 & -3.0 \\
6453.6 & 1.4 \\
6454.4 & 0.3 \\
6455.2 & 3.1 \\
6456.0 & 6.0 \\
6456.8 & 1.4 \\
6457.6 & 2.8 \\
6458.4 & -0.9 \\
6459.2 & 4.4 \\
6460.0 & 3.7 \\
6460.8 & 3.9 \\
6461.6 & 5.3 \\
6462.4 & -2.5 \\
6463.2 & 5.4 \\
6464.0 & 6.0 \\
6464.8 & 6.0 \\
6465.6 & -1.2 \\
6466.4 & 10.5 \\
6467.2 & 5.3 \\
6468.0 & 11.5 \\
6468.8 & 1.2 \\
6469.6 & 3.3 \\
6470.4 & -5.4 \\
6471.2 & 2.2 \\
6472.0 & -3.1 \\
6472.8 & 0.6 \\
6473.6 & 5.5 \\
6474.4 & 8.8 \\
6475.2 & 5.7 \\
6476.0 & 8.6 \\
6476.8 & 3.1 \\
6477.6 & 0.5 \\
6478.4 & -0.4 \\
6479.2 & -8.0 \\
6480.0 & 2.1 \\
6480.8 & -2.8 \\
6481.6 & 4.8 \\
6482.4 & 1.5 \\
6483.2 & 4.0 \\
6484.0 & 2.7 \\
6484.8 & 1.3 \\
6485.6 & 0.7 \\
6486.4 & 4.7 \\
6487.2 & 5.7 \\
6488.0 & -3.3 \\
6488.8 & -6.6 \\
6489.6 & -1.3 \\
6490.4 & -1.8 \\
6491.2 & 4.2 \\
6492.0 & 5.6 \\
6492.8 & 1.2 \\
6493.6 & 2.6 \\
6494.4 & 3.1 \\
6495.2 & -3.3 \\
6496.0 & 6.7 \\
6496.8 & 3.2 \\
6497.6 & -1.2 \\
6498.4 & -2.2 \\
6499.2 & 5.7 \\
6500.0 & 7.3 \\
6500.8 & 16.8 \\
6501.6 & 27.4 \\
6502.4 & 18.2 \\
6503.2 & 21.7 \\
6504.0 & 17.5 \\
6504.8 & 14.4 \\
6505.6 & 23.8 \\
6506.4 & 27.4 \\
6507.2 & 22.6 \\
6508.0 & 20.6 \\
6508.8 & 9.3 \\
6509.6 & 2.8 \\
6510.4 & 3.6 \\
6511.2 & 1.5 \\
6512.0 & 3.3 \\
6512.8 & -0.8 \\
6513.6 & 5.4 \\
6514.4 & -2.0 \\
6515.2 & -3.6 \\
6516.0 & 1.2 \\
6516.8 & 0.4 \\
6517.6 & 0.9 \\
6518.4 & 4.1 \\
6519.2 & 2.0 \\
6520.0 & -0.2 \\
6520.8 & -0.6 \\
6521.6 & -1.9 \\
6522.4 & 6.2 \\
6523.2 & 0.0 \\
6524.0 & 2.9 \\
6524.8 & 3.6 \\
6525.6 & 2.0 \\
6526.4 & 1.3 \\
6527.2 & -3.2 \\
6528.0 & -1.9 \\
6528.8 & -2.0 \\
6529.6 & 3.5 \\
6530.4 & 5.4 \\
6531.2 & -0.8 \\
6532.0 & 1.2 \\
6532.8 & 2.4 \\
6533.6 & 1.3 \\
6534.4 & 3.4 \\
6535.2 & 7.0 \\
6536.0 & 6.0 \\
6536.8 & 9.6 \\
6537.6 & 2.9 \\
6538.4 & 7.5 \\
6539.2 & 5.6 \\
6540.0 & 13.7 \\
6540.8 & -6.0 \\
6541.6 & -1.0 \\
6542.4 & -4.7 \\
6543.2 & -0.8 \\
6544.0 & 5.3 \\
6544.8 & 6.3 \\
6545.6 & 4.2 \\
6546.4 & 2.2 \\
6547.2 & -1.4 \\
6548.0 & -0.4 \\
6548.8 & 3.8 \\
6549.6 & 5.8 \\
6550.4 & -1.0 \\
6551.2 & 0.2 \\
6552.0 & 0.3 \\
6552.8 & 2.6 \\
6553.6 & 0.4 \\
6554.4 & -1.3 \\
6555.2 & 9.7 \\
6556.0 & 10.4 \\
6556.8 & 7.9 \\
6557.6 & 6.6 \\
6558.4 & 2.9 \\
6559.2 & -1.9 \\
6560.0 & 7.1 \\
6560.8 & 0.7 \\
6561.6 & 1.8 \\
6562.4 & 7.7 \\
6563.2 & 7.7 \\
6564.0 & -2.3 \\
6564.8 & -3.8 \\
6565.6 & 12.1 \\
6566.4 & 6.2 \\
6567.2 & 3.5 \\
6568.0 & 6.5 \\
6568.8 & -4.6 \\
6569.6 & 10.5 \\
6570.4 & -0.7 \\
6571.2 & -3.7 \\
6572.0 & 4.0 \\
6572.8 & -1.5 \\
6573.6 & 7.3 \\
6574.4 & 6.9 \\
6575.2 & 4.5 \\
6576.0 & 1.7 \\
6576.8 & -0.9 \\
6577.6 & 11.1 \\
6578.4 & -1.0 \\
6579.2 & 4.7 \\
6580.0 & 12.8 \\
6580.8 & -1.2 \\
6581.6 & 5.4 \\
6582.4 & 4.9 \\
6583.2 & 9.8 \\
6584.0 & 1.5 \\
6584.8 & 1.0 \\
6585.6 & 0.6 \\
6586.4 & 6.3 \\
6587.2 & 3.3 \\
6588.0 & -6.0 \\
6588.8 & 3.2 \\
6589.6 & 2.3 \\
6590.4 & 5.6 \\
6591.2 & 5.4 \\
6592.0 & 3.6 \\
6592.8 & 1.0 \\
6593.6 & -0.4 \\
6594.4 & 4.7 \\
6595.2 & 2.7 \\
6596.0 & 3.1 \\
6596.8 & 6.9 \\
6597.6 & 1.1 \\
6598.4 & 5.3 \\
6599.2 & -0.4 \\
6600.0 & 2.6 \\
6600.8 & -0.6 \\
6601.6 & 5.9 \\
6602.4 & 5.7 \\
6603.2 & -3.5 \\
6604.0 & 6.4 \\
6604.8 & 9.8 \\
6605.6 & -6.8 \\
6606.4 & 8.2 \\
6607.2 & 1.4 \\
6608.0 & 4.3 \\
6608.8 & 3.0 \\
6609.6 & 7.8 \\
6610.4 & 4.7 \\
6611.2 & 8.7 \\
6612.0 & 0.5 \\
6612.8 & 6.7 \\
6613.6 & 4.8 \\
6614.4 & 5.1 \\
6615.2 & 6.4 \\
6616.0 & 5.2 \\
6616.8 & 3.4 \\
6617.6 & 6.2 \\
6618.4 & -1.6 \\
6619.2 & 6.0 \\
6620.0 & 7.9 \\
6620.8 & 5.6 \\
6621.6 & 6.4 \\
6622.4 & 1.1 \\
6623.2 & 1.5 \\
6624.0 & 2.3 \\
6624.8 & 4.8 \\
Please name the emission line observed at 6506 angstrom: [O II] 3727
